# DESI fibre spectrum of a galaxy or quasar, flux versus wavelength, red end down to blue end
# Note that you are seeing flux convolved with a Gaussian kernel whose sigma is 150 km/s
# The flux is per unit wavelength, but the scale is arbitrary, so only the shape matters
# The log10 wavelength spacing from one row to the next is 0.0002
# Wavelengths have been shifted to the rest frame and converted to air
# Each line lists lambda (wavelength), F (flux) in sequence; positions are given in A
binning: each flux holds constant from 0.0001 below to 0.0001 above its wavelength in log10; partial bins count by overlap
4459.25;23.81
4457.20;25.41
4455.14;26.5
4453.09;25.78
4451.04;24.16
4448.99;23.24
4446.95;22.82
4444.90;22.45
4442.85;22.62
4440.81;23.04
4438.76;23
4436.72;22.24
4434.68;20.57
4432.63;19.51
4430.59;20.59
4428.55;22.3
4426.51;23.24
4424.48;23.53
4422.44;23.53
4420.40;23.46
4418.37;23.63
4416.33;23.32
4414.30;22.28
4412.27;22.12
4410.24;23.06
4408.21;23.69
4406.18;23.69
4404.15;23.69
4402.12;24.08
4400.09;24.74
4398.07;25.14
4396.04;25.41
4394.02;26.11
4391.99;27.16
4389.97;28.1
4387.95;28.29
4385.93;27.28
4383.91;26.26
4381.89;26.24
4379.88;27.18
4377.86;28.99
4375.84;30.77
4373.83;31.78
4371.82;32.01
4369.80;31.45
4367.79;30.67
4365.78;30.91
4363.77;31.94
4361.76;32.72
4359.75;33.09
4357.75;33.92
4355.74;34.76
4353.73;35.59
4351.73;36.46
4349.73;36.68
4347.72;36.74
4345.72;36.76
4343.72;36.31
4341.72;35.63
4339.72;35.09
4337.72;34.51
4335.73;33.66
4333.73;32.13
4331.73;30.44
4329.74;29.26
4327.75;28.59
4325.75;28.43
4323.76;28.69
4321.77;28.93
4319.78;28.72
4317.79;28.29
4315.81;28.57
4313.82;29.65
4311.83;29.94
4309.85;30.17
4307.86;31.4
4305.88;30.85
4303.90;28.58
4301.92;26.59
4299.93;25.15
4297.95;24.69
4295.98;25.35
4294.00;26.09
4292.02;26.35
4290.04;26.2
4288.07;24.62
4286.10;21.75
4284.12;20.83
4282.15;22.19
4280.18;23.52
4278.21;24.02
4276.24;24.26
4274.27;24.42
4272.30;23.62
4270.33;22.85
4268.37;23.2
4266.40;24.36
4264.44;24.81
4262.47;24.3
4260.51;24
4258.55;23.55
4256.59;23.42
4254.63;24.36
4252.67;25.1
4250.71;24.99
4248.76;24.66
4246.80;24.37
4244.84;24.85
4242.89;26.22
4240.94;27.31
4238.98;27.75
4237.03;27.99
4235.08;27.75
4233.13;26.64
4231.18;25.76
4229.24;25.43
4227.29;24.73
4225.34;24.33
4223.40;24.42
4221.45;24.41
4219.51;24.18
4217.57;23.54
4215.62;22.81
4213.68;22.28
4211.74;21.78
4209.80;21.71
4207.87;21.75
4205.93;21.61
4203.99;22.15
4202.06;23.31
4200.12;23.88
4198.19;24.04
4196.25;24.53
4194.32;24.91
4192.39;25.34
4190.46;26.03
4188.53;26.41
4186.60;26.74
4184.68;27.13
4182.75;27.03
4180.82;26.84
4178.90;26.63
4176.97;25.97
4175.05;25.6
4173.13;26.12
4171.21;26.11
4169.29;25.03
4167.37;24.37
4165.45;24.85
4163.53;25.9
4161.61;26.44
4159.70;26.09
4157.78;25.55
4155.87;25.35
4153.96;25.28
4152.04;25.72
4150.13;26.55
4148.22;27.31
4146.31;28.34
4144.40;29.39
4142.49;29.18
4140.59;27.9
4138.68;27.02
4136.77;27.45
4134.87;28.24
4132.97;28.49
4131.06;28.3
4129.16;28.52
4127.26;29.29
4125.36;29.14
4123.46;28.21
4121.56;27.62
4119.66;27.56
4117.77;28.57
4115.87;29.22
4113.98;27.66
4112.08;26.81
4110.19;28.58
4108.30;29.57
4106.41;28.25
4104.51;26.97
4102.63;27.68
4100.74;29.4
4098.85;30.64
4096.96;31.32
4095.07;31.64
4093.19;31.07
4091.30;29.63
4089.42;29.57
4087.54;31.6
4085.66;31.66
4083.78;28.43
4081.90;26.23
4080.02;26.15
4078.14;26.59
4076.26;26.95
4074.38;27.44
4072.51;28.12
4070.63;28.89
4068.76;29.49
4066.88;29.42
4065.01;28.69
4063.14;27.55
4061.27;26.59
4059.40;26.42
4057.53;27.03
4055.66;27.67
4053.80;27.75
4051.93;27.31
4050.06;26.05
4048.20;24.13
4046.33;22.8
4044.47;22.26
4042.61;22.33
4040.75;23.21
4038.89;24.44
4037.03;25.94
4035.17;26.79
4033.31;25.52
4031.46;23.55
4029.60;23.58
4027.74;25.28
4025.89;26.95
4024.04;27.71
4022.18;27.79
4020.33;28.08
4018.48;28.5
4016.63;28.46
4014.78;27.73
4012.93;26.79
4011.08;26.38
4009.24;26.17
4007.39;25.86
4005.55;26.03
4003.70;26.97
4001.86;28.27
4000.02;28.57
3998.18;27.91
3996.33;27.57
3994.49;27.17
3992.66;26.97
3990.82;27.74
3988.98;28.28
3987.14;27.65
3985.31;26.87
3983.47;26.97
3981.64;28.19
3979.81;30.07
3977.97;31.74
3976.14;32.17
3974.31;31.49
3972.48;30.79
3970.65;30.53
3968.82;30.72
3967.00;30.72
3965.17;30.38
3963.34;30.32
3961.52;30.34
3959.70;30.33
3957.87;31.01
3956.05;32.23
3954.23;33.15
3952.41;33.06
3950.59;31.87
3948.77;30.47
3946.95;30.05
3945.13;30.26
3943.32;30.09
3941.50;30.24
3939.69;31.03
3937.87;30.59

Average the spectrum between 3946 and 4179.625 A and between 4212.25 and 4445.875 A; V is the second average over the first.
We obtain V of 0.96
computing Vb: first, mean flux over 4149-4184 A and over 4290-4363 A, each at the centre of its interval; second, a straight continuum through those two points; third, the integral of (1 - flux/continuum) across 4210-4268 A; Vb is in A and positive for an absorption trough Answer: 7.1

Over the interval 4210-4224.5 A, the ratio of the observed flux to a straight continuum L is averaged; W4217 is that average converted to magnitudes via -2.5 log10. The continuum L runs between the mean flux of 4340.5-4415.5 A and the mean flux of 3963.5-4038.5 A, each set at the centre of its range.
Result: 0.23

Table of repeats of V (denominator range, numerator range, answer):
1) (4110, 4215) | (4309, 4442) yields 1.08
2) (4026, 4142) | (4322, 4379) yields 1.19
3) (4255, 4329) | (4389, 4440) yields 0.91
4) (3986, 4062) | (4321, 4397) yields 1.19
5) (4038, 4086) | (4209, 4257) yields 0.93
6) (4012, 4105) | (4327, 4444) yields 1.03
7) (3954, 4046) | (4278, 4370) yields 1.08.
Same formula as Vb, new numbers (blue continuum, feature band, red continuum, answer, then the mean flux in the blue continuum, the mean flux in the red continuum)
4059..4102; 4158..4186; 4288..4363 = 3.4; 28.9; 30.9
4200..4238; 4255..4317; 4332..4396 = 4.9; 24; 31.8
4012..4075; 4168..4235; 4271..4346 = 6.8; 26.5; 28.2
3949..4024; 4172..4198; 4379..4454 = 0.6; 29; 24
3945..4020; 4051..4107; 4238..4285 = -2.2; 29.2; 24.3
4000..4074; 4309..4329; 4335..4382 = 2.1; 26.5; 33.2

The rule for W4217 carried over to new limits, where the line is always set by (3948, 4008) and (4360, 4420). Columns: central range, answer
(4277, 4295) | 0.16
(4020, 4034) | 0.13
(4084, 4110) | -0.04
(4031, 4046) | 0.20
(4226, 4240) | 0.06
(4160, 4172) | 0.12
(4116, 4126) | 0.01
